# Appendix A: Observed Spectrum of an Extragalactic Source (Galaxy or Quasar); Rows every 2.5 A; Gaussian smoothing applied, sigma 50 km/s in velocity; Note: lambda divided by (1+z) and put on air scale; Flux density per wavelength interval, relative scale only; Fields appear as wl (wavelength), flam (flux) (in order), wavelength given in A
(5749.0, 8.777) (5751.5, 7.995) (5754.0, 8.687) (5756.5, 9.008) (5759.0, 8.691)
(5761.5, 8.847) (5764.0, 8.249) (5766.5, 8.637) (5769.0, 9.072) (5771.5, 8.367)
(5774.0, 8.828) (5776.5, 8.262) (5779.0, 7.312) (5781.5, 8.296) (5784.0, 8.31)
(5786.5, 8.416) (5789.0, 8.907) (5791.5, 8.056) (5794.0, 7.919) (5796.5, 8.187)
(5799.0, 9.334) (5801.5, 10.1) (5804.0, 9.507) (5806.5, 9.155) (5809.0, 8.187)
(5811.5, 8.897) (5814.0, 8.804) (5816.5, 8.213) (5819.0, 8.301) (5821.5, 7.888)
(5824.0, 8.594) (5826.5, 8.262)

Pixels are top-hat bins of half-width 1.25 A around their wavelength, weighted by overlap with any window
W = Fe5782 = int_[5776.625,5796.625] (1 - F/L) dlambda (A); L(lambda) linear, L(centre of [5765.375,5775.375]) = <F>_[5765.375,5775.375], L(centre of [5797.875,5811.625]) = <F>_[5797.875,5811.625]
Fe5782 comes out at 1.7 A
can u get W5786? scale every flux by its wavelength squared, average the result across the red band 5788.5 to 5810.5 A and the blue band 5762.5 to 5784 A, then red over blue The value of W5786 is 1.06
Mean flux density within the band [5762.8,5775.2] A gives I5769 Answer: 8.63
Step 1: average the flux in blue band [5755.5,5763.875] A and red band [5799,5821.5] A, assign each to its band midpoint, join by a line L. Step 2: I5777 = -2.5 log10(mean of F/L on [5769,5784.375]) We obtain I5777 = 0.064 mag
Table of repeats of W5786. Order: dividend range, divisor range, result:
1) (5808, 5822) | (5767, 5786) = 1.02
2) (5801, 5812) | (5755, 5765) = 1.06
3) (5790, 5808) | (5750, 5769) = 1.04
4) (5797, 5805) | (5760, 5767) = 1.12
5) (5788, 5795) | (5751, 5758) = 0.97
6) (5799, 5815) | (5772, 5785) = 1.12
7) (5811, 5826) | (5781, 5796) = 1.02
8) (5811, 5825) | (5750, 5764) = 1.00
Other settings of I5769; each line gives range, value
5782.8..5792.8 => 8.42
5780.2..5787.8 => 8.34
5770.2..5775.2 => 8.6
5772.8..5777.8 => 8.53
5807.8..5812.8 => 8.55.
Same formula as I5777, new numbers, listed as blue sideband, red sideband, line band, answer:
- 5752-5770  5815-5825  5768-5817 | -0.02 mag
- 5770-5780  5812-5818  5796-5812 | -0.08 mag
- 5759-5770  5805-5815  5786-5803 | 0.00 mag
